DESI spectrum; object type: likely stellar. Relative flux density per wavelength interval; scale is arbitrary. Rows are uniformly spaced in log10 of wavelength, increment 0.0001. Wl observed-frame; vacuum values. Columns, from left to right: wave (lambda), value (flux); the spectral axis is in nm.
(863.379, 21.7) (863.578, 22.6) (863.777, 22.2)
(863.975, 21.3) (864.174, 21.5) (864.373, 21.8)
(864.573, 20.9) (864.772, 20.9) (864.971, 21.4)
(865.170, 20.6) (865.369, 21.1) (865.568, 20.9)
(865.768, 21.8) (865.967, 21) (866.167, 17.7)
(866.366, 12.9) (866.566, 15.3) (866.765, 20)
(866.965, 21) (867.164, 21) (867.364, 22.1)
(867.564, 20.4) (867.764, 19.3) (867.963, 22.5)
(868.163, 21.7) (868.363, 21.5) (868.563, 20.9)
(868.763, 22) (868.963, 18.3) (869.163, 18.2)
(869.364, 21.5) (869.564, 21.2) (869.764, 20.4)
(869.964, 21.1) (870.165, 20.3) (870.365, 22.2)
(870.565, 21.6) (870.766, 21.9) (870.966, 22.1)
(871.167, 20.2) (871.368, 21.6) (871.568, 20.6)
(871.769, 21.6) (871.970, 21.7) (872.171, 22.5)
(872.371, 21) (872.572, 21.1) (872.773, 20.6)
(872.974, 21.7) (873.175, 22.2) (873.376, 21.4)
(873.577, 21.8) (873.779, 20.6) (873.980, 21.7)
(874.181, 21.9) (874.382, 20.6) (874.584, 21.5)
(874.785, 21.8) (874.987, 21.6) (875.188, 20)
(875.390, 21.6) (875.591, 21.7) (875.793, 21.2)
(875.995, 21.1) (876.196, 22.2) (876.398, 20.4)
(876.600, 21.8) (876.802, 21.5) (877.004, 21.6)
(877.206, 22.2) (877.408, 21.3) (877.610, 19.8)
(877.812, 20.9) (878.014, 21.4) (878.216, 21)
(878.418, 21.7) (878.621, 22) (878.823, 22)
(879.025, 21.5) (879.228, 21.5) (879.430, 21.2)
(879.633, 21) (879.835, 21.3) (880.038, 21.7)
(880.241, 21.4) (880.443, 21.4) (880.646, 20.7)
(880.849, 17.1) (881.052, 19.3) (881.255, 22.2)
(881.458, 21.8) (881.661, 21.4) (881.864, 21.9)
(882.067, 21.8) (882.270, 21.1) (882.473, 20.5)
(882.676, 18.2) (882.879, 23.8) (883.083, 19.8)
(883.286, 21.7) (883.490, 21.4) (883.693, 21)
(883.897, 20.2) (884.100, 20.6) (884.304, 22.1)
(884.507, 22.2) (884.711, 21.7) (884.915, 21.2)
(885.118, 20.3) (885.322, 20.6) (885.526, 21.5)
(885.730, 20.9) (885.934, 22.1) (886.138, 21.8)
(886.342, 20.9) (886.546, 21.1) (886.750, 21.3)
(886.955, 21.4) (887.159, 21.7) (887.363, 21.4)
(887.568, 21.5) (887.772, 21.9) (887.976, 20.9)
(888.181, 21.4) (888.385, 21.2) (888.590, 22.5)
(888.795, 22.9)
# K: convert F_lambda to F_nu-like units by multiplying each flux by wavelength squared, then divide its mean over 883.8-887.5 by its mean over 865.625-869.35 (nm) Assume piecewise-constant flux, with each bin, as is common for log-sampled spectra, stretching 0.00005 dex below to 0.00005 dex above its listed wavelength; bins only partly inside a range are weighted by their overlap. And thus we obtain 1.1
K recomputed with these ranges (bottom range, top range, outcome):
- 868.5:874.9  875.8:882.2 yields 1.02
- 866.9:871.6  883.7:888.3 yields 1.05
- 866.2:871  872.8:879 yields 1.07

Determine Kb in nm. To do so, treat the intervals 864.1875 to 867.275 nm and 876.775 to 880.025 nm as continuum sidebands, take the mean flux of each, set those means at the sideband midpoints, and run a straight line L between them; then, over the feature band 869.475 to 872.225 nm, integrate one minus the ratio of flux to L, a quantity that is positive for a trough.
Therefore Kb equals -0.11 nm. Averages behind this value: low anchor 19.9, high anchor 21.4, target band 21.3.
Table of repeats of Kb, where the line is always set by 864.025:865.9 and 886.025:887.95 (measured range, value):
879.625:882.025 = 0.05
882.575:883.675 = 0.02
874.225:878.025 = 0.01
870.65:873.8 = -0.02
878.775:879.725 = 0.00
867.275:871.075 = 0.04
